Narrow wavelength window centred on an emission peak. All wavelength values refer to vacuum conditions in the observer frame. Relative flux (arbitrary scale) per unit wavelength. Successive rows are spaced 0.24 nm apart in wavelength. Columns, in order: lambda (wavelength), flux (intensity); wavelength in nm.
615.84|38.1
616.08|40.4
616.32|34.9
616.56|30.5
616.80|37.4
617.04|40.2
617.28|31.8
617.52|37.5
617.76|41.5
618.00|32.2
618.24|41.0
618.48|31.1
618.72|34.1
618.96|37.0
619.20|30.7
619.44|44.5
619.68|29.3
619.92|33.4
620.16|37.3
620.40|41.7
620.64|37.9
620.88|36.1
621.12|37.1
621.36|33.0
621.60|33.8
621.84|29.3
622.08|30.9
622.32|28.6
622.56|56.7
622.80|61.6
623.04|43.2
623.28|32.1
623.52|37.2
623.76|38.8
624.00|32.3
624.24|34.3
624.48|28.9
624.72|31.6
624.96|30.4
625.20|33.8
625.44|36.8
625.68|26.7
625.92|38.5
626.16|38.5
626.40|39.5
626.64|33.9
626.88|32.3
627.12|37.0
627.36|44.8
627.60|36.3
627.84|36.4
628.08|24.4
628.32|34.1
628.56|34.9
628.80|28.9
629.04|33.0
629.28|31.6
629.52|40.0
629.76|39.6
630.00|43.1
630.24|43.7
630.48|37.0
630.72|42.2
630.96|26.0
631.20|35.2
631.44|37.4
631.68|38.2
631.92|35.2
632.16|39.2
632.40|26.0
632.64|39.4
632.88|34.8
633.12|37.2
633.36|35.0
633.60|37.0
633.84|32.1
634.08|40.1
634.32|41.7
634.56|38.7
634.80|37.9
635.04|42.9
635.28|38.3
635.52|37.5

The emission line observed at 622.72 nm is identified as Hbeta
